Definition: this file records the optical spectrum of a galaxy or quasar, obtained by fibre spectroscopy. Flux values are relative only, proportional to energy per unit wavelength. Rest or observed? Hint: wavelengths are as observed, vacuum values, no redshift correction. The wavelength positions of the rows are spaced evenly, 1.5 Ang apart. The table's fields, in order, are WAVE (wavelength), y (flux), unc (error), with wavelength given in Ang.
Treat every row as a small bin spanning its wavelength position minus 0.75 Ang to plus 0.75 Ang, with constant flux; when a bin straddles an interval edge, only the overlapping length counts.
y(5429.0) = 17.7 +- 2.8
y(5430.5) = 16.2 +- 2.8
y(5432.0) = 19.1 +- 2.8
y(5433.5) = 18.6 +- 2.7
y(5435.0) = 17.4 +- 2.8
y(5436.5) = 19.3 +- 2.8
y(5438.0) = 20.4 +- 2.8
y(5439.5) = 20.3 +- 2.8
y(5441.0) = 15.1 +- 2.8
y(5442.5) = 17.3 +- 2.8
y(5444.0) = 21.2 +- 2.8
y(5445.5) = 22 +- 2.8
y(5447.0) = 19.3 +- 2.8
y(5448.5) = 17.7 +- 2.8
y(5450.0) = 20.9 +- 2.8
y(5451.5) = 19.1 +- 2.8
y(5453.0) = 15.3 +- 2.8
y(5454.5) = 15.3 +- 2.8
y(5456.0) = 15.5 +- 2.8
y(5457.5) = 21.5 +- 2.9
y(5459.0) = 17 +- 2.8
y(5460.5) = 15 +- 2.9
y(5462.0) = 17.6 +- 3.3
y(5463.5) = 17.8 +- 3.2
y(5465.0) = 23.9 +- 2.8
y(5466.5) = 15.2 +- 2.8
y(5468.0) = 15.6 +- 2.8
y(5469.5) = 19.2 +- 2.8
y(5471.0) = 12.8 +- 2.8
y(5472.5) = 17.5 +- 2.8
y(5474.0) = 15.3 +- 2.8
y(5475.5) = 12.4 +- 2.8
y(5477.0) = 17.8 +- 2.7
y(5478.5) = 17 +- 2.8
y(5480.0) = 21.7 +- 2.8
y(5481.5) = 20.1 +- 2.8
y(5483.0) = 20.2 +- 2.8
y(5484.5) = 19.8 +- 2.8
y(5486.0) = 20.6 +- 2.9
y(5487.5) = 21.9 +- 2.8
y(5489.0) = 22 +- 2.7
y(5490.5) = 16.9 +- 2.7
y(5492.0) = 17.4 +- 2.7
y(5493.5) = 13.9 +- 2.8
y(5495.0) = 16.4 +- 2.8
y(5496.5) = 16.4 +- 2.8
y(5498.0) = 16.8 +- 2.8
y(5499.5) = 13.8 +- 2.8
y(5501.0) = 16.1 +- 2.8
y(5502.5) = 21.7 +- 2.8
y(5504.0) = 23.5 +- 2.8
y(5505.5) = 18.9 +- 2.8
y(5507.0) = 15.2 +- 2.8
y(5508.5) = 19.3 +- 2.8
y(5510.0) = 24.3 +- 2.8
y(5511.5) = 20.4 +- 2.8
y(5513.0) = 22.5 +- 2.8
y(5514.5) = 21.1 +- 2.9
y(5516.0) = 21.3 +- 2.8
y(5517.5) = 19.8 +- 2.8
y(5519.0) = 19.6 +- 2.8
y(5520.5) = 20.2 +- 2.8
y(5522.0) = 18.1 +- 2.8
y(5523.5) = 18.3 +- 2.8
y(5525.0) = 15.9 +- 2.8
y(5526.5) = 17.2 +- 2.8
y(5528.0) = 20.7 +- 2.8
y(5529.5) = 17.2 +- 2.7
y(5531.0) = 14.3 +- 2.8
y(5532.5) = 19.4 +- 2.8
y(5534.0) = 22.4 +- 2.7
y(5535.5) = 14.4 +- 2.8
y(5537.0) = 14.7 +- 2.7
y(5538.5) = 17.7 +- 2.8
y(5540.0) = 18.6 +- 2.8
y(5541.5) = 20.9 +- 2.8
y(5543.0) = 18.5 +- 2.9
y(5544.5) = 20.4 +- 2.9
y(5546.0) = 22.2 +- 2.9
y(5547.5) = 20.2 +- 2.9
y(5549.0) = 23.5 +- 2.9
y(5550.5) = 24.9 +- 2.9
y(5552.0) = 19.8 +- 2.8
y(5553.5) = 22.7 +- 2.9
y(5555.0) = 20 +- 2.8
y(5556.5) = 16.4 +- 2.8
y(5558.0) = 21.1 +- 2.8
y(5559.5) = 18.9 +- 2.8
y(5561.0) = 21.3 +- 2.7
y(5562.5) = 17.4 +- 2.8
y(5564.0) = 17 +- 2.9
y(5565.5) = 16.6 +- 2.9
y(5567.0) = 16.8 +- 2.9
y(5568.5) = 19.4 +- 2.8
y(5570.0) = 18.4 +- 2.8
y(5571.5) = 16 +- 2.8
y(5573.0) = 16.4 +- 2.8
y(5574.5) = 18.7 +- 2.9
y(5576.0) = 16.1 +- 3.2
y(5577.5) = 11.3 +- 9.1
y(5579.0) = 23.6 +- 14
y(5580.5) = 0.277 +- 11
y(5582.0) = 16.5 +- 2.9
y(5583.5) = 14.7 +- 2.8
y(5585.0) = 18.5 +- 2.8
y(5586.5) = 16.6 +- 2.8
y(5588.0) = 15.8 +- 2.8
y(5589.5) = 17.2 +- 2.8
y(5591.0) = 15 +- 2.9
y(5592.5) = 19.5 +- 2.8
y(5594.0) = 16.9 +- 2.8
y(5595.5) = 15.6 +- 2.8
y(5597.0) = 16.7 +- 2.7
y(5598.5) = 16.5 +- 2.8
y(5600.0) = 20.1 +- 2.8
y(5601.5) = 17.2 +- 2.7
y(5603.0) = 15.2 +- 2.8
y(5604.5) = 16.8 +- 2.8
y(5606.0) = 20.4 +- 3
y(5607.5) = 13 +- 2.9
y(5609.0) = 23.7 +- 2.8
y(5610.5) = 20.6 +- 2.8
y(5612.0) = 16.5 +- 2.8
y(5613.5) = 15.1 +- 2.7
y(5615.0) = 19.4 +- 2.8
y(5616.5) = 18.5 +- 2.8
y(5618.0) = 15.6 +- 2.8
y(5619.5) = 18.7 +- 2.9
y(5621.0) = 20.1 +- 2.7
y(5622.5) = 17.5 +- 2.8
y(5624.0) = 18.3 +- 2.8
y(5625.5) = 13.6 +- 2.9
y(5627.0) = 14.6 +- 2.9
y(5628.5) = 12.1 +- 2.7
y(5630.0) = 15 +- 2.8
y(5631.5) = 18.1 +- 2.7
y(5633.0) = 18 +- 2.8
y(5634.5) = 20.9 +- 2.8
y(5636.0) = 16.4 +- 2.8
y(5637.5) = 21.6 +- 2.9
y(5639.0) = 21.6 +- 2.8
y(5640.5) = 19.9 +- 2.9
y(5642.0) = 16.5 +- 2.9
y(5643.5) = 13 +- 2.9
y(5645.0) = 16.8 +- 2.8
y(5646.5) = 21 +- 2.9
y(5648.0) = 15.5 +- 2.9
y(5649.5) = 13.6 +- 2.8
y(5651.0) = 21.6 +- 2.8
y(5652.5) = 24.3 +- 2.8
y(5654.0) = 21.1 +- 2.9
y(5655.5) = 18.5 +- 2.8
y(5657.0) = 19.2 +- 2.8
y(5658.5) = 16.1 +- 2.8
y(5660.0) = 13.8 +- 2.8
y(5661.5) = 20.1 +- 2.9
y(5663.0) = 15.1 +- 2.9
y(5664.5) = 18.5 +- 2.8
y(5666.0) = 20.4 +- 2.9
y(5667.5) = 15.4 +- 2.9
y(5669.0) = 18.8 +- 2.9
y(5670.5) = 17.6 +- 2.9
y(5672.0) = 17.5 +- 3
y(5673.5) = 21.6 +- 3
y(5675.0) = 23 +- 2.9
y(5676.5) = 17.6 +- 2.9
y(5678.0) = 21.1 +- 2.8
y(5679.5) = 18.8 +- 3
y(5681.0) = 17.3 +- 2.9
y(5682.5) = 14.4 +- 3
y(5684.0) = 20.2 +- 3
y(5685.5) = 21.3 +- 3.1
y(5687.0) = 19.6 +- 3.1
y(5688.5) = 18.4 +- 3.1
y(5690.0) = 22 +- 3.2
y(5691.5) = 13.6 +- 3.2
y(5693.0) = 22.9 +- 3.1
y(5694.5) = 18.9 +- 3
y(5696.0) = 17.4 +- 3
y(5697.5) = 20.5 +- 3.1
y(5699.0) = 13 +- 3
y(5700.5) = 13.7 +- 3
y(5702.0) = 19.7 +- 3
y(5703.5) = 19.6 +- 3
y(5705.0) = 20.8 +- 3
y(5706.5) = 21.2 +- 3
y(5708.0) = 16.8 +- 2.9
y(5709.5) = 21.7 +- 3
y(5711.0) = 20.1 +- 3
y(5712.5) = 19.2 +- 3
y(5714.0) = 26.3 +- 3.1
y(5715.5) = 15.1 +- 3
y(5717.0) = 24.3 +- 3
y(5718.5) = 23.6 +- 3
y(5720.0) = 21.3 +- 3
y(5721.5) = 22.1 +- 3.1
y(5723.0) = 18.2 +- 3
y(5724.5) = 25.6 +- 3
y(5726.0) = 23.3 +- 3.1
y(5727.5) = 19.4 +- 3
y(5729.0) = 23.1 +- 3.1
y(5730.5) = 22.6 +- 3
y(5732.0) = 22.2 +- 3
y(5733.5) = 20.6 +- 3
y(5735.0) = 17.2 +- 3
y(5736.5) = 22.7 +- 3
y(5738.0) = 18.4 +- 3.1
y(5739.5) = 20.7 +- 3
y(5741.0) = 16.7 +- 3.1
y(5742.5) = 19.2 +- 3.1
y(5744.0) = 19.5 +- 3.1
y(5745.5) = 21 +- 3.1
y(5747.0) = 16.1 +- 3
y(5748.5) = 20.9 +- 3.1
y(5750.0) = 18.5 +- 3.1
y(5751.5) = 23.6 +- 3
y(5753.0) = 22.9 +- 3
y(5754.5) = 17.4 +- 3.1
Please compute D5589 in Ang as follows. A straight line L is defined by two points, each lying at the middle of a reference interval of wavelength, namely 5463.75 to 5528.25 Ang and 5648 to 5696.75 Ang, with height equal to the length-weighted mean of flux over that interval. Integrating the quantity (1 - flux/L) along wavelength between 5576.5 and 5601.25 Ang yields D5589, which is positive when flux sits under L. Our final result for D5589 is 3.6 Ang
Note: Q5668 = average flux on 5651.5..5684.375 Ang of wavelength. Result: 18.7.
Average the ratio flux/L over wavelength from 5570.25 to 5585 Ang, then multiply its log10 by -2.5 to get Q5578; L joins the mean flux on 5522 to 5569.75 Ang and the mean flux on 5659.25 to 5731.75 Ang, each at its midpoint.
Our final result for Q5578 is 0.251 mag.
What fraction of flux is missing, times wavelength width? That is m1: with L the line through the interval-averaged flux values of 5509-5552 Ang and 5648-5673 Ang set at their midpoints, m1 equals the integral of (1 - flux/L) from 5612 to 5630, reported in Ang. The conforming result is 1.9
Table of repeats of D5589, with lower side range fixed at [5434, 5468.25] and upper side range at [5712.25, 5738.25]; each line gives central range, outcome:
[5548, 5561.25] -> -0.97 Ang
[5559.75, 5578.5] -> 2.30 Ang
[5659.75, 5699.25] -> 4.45 Ang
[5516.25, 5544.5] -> 1.30 Ang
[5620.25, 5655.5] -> 4.47 Ang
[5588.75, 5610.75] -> 2.72 Ang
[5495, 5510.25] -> 0.48 Ang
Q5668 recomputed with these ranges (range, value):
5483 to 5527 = 19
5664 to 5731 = 19.7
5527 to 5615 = 17.9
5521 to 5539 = 17.6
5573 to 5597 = 15.8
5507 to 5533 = 19.3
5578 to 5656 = 17.4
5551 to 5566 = 19.3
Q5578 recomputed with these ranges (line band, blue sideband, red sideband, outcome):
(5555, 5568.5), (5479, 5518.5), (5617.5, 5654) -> 0.01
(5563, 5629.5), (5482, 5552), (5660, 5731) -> 0.16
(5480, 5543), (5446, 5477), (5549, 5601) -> -0.09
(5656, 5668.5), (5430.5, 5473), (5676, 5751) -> 0.12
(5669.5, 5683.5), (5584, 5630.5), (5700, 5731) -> 0.04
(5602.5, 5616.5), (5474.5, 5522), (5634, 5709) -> 0.05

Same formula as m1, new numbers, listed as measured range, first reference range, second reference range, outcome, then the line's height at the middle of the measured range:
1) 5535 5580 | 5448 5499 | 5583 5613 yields -3.2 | 17.5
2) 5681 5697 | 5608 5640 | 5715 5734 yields 1.2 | 20.4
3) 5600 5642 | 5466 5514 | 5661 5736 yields 3.1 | 19.1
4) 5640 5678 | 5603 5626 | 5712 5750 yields 1.3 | 18.9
